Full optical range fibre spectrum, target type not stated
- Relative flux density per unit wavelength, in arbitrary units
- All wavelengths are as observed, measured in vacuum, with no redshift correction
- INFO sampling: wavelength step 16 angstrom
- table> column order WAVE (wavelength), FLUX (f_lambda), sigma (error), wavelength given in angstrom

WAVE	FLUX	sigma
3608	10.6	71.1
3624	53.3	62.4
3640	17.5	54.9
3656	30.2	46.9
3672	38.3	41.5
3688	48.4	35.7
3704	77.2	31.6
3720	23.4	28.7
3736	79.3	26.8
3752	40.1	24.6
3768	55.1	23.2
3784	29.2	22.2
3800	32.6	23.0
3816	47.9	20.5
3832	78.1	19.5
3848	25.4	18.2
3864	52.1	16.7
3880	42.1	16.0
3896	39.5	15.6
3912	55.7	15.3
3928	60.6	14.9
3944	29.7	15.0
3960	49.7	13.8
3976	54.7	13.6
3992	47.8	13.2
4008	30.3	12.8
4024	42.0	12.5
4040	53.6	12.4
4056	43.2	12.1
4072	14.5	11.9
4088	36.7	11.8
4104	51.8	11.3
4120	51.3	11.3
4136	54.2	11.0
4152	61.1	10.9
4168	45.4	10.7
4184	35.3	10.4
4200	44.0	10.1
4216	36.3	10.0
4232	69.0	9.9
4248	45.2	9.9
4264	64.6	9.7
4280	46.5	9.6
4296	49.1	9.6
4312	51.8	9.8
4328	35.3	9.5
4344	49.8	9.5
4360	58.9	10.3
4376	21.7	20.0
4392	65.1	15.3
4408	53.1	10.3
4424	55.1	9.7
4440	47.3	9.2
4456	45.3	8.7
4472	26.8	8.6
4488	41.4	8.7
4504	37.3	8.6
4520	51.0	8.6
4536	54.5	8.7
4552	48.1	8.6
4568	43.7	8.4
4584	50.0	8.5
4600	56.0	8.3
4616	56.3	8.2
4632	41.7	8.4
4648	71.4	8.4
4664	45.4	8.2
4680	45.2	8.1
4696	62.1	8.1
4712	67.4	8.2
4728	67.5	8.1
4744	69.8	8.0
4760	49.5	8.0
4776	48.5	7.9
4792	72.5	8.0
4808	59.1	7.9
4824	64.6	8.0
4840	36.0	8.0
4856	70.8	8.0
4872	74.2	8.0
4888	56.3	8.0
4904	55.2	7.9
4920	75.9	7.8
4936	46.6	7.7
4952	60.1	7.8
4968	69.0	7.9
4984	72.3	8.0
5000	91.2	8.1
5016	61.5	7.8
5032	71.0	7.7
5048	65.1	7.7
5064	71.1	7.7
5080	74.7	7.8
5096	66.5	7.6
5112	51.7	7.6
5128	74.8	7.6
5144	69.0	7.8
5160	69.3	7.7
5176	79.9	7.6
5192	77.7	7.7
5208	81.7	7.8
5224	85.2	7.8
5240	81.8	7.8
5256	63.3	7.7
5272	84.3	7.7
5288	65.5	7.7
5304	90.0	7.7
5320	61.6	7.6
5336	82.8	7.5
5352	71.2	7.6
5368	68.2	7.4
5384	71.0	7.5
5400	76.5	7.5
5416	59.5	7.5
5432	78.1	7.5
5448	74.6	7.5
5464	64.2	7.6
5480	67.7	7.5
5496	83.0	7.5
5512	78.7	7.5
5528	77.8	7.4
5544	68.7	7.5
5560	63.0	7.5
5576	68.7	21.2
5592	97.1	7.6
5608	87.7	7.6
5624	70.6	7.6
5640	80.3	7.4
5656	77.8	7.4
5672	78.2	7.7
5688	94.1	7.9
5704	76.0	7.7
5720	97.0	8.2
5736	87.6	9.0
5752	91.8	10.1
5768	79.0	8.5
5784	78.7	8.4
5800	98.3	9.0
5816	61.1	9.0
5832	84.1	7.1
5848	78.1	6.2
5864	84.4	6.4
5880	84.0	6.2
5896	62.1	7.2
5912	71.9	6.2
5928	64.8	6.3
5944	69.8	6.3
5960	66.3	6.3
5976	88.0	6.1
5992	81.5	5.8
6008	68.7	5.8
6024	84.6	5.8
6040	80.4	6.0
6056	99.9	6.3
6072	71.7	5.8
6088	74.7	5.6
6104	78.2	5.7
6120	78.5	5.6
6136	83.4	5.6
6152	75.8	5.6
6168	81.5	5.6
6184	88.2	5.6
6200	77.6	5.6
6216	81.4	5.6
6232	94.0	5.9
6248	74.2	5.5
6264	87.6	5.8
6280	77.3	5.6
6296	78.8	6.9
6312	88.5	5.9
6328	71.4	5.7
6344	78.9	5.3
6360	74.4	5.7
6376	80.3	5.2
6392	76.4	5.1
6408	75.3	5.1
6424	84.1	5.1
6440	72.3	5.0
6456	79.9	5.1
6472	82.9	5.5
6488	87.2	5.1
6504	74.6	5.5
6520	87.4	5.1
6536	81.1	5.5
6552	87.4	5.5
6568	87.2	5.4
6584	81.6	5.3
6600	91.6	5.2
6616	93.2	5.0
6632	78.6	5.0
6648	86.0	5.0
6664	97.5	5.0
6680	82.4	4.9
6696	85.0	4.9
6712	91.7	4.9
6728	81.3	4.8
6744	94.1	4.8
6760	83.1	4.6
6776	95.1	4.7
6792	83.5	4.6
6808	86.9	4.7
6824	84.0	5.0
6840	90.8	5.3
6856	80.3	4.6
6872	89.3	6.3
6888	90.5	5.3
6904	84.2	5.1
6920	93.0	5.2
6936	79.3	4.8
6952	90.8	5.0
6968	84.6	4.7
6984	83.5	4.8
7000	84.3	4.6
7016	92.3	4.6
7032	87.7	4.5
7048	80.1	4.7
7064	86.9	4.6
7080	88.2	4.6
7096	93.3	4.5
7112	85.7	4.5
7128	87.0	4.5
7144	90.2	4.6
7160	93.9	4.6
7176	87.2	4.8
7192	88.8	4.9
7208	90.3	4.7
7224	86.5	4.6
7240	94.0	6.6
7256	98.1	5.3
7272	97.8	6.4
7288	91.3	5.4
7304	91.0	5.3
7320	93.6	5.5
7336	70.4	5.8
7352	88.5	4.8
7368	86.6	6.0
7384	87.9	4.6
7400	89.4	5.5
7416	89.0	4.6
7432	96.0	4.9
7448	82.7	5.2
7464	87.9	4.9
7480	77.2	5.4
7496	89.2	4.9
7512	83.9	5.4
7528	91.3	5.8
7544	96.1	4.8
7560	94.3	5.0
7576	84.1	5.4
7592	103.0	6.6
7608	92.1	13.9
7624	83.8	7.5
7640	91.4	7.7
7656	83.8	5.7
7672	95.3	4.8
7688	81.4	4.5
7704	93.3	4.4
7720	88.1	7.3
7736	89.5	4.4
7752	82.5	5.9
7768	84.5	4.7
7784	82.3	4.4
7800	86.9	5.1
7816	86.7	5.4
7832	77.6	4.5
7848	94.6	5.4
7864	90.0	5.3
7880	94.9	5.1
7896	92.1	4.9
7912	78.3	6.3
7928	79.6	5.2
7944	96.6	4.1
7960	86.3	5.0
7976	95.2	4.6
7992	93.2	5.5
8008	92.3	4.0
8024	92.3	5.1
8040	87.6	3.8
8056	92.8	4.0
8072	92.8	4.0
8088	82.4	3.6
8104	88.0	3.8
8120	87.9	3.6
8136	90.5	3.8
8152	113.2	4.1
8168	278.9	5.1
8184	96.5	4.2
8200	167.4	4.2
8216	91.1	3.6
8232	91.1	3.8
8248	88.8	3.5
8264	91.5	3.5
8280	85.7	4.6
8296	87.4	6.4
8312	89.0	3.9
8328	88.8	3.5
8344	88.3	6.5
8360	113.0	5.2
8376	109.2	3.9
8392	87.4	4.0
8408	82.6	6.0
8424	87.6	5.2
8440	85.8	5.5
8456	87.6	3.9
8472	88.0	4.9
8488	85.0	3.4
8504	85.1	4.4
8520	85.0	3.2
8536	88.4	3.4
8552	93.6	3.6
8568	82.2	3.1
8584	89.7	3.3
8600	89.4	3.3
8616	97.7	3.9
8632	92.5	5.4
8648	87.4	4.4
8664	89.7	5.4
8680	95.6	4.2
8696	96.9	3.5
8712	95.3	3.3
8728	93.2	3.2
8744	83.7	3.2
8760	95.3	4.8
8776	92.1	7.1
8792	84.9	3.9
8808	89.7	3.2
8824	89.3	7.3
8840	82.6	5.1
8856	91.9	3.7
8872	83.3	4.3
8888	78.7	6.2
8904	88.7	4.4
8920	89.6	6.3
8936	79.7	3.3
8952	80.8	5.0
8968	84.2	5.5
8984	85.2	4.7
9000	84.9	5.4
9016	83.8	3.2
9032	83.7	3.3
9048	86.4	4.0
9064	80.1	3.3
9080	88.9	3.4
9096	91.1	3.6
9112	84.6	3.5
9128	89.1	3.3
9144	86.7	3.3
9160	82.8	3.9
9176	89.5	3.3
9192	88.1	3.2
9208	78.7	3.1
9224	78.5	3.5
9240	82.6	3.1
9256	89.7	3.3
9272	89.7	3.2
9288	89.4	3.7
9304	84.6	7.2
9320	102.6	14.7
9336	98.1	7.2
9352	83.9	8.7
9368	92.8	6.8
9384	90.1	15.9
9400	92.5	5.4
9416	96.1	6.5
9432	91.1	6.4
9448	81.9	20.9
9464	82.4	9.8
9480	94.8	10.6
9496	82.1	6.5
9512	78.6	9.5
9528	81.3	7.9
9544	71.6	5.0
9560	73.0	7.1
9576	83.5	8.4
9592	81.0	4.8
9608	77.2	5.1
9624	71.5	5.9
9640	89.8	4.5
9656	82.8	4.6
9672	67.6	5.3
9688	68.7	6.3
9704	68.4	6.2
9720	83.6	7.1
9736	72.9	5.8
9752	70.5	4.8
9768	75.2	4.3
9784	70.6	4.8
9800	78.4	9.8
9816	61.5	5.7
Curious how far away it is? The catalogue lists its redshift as 0.24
